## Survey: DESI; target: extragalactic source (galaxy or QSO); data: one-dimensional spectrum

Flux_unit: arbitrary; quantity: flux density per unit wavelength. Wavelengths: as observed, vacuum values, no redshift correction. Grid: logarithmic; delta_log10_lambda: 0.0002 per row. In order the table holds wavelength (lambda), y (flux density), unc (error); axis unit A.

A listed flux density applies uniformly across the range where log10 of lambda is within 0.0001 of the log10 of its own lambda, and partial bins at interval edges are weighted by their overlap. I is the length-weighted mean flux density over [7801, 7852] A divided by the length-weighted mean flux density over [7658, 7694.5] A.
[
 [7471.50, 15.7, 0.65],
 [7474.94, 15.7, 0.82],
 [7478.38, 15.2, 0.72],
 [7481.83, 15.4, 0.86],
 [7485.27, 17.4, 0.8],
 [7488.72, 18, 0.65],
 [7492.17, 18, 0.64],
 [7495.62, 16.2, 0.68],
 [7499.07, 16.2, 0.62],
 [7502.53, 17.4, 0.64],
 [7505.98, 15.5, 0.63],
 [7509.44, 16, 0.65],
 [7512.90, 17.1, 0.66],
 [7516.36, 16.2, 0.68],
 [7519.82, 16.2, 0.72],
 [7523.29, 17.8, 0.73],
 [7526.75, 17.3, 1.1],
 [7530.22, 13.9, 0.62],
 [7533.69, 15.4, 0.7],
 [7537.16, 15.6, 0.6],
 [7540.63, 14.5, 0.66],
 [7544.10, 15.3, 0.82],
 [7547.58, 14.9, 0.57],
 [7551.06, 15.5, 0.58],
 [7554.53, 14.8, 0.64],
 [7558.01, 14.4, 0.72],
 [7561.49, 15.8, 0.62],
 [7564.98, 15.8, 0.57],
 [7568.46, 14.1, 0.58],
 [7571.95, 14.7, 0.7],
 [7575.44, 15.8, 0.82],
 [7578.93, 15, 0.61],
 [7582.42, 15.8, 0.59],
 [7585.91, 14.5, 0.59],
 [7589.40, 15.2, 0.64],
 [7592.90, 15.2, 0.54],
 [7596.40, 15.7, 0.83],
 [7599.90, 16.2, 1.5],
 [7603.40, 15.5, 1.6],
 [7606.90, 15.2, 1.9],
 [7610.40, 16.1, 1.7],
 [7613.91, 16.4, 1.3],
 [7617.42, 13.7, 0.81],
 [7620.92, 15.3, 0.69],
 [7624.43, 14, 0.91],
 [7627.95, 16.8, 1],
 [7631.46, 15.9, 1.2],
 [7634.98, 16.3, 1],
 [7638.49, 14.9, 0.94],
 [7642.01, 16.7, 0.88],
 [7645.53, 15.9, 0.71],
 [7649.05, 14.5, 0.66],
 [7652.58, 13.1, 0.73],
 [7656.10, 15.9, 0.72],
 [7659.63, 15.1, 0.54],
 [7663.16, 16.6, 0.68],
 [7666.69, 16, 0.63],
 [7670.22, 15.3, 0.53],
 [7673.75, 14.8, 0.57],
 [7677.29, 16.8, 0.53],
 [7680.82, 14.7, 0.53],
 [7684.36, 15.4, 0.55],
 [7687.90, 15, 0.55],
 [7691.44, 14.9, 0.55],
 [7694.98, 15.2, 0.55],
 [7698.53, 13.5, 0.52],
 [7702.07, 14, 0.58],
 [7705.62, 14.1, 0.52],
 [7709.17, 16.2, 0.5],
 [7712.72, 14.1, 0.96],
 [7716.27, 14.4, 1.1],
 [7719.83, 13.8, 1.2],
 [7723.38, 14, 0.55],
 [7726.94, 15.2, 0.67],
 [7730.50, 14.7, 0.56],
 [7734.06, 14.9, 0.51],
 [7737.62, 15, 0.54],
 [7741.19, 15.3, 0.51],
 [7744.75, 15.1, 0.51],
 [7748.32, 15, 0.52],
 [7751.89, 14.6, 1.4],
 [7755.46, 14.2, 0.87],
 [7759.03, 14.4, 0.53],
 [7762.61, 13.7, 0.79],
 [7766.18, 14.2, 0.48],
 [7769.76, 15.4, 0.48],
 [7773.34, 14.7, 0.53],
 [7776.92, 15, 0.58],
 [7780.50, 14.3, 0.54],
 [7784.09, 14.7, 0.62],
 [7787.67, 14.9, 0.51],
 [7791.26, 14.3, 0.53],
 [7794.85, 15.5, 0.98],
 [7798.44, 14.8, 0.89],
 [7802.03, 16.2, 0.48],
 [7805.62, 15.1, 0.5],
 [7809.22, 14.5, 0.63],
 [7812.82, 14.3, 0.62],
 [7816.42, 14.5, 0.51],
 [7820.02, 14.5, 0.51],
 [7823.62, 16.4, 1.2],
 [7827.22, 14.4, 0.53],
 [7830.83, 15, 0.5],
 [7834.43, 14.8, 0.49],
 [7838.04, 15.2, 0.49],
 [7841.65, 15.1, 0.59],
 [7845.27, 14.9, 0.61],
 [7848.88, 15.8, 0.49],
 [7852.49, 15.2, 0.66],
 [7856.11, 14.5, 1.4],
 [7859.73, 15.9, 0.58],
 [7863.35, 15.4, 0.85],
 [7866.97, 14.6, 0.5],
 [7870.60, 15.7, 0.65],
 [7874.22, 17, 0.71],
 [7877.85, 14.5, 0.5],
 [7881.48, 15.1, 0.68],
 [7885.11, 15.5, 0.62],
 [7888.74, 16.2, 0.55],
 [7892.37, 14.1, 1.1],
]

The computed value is 1.0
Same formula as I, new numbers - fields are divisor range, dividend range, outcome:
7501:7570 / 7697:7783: 0.93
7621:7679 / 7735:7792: 0.95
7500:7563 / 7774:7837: 0.95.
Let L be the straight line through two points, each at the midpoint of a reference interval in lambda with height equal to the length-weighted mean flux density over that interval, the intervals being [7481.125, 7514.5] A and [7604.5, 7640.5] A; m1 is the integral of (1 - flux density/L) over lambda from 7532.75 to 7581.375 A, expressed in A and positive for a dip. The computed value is 3.1 A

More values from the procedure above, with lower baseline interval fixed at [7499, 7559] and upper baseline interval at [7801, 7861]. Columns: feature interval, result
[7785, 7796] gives 0.2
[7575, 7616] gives 0.2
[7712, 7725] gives 1.1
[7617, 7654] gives 0.6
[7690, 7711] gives 1.0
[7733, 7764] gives 1.1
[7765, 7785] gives 0.6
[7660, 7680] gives -0.4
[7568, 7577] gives 0.4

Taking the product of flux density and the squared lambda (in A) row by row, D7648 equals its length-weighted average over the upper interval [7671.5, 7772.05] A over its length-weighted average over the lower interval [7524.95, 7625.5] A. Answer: 1.00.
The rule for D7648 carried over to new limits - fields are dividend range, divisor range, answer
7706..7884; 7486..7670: 1.01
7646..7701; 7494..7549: 0.99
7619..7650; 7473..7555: 1.00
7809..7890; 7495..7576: 1.05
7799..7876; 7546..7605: 1.07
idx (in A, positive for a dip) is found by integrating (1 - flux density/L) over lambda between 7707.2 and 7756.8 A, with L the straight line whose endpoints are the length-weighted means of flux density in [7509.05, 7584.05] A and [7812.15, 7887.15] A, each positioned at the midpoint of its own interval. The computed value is 1.8 A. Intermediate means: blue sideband 15.5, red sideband 15.2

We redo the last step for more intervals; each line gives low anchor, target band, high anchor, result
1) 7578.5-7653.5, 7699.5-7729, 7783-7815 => 1.34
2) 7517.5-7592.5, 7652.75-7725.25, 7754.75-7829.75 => 0.38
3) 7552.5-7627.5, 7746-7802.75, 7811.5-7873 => 1.55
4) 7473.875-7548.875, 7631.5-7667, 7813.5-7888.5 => 0.61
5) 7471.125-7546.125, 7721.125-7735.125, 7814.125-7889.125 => 0.82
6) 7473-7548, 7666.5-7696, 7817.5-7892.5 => 0.75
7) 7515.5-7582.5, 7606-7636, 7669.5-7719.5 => -0.75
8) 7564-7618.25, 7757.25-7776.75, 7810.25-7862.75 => 0.77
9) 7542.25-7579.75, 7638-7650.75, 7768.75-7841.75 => -0.44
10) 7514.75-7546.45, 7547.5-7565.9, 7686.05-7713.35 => 0.48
